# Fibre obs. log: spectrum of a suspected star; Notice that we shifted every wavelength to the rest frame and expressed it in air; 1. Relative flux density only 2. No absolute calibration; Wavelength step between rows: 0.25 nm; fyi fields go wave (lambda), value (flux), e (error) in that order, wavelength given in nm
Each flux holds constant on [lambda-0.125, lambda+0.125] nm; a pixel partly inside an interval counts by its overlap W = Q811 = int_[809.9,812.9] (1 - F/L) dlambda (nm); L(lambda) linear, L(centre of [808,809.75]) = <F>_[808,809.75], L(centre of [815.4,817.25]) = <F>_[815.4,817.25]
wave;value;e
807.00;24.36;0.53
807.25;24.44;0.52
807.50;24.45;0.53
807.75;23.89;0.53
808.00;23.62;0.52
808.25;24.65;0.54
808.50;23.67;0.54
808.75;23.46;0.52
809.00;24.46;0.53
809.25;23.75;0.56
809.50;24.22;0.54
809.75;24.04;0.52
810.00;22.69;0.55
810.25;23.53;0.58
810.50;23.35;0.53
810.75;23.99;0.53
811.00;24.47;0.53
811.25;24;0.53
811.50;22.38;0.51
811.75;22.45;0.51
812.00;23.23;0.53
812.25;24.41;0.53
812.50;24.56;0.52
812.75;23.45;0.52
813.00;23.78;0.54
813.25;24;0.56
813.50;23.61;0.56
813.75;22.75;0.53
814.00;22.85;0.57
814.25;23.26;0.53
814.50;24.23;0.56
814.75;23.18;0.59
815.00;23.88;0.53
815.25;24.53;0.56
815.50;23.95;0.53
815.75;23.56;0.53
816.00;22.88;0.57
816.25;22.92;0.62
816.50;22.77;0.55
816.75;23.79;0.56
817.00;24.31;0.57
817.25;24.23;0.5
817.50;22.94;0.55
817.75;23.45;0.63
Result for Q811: 0.04 nm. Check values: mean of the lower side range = 24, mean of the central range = 23.6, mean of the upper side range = 23.5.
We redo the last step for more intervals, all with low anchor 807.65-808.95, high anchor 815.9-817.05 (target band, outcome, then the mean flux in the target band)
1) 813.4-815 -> 0.01 nm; 23.4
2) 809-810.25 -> 0.00 nm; 23.7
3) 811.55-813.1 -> 0.00 nm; 23.6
